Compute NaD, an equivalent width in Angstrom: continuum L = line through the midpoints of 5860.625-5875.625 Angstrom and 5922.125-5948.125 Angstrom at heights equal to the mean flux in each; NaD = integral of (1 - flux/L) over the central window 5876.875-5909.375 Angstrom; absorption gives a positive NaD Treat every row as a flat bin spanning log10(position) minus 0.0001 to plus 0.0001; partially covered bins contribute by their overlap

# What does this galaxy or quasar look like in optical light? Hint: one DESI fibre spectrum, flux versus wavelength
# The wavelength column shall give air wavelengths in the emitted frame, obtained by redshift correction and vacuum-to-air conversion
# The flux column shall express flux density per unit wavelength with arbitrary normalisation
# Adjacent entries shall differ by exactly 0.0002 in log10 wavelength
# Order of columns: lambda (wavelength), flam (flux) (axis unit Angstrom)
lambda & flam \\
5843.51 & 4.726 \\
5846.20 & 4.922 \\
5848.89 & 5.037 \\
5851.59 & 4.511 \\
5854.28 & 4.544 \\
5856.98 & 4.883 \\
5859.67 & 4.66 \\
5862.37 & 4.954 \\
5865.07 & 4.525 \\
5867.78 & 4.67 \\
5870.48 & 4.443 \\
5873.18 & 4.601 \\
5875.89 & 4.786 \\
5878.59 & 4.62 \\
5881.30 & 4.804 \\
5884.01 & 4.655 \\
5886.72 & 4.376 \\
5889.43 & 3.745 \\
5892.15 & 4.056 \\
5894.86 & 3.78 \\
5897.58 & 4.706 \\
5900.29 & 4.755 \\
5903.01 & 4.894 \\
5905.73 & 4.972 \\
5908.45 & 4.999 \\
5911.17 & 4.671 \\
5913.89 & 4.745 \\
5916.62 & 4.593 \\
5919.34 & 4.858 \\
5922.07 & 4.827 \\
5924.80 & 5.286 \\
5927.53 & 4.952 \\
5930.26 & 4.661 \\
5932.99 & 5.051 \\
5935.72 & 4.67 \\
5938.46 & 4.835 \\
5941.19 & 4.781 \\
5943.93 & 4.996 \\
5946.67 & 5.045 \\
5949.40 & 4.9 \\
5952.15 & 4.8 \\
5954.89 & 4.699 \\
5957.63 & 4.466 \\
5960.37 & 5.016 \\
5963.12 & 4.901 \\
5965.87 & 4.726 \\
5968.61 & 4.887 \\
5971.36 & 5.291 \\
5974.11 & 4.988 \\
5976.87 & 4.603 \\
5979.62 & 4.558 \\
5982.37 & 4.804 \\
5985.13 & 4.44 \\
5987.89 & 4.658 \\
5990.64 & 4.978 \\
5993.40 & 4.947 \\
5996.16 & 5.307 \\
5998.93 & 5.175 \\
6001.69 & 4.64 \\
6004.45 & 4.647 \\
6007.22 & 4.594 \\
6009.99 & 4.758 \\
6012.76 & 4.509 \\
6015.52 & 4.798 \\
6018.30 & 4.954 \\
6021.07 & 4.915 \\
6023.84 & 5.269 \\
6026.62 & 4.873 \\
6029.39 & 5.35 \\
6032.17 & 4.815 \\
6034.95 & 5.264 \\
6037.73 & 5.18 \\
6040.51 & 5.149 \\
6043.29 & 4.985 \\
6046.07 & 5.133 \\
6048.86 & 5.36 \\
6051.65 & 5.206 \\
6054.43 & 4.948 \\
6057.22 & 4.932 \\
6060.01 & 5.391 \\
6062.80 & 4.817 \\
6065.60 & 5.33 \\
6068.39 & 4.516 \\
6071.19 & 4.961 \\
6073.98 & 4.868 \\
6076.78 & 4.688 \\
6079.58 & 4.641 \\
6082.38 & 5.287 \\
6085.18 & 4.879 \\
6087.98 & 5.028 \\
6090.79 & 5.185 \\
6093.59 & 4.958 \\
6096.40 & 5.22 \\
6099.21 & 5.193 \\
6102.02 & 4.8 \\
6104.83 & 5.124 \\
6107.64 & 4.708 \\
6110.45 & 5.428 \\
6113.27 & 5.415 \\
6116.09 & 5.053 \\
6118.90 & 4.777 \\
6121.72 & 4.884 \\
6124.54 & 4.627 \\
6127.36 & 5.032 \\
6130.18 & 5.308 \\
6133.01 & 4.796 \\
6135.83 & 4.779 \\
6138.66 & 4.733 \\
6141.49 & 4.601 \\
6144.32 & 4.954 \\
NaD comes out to 1.5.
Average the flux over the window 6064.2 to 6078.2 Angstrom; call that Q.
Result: 4.87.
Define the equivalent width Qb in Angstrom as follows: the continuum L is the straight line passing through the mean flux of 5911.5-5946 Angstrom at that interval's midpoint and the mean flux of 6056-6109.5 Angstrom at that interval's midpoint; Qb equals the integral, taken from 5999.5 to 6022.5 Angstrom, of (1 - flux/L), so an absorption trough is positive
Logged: 0.8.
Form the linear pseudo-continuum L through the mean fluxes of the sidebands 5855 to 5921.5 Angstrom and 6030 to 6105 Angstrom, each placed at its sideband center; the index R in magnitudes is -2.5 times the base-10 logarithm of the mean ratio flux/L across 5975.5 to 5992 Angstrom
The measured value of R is 0.04 mag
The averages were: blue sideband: 4.62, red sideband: 5.03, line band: 4.68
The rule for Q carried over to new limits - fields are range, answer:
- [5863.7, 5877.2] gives 4.6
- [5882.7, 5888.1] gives 4.51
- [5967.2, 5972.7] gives 5.09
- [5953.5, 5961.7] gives 4.73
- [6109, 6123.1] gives 5.11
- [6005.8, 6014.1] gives 4.62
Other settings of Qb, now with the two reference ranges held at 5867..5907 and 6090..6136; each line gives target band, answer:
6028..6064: -1.8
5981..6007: -0.4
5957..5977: -0.8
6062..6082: 0.3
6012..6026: -0.3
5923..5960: -1.7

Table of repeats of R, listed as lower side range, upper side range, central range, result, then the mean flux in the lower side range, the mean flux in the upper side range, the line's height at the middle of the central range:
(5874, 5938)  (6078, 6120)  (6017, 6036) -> -0.03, 4.67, 5.05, 4.91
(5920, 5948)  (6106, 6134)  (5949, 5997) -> 0.02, 4.91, 5.01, 4.93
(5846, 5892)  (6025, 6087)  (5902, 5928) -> -0.04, 4.61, 5.03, 4.71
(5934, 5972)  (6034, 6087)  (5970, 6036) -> 0.01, 4.85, 5.03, 4.93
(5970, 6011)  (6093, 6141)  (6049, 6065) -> -0.04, 4.83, 4.98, 4.91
